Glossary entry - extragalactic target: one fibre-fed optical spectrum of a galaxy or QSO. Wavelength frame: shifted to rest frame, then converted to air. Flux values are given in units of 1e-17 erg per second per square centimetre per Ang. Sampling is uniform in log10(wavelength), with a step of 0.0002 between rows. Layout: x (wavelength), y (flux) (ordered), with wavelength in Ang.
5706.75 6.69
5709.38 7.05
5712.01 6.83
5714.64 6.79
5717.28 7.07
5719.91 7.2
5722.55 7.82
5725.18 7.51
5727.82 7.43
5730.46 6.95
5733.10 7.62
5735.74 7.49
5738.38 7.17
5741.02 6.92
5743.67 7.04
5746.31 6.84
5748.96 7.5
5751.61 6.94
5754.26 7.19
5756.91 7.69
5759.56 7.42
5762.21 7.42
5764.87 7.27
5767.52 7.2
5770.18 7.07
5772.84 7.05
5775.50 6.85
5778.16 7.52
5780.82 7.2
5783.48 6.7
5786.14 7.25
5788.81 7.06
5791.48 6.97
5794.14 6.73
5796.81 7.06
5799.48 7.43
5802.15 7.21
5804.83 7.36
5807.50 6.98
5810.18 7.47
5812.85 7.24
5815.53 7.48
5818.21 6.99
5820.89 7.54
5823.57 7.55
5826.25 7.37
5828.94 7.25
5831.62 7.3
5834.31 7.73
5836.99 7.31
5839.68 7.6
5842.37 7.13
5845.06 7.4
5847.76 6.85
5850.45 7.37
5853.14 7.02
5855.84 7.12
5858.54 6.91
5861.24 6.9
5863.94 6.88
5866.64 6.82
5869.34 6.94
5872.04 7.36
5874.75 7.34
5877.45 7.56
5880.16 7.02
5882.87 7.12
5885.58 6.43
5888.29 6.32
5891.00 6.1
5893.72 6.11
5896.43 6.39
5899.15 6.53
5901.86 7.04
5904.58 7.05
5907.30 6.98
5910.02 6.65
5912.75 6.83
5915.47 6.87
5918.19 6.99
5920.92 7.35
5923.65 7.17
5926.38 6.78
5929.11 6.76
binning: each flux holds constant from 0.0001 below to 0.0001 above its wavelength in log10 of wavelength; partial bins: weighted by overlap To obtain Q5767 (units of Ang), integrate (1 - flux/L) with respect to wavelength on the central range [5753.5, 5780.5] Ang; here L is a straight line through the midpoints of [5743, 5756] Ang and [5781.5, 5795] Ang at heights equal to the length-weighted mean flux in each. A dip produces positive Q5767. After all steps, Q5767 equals -0.8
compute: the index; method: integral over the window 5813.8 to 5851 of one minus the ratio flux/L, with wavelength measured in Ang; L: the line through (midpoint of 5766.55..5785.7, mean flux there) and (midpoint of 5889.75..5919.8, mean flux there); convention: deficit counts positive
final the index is -2.3 Ang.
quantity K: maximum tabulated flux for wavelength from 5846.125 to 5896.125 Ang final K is 7.56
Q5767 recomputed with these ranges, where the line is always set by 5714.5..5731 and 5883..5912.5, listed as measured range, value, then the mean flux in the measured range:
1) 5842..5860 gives -0.9 Ang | 7.11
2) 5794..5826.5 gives -1.6 Ang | 7.28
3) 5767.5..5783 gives -0.1 Ang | 7.12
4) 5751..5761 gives -0.2 Ang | 7.34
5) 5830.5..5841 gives -1.0 Ang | 7.49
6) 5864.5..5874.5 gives -0.5 Ang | 7.06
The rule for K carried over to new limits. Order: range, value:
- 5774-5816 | 7.52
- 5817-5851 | 7.73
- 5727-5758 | 7.69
